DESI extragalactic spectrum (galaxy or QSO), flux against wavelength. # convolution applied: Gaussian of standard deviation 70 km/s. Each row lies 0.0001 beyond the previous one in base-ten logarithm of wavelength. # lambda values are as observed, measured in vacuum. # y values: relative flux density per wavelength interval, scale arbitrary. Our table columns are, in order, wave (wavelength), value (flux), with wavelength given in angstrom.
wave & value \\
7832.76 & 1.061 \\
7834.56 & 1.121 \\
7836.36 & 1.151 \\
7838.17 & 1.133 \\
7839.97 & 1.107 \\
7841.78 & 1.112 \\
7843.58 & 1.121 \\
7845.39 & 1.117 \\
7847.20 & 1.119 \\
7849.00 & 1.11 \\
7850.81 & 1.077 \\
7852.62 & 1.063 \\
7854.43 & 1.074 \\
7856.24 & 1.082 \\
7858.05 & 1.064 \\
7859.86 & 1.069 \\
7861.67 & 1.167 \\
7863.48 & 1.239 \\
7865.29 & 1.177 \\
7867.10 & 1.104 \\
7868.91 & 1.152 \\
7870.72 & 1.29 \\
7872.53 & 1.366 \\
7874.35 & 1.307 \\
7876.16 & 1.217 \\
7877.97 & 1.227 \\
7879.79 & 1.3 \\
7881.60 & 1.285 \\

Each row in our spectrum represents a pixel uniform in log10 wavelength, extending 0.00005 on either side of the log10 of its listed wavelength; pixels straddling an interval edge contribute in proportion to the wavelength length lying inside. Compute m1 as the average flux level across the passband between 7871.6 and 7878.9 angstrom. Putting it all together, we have 1.28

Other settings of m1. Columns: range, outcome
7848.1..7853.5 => 1.08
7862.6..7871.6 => 1.19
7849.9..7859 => 1.07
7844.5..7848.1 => 1.12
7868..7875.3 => 1.28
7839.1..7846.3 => 1.11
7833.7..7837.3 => 1.14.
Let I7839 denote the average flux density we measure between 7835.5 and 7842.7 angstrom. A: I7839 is 1.13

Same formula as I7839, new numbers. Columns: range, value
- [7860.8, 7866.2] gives 1.19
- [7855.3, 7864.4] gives 1.12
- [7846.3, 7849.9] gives 1.12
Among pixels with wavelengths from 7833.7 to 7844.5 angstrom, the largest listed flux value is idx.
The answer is 1.151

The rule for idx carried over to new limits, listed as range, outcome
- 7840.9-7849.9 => 1.121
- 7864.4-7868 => 1.177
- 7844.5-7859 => 1.119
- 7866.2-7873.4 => 1.366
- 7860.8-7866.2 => 1.239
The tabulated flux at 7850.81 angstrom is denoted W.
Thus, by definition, 1.077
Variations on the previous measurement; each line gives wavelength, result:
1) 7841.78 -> 1.112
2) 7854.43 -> 1.074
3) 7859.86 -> 1.069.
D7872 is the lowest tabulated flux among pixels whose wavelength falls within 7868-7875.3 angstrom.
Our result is 1.152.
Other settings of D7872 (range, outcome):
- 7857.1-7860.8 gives 1.064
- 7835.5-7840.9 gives 1.107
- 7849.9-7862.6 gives 1.063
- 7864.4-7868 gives 1.104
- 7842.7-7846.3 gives 1.117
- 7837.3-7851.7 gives 1.077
